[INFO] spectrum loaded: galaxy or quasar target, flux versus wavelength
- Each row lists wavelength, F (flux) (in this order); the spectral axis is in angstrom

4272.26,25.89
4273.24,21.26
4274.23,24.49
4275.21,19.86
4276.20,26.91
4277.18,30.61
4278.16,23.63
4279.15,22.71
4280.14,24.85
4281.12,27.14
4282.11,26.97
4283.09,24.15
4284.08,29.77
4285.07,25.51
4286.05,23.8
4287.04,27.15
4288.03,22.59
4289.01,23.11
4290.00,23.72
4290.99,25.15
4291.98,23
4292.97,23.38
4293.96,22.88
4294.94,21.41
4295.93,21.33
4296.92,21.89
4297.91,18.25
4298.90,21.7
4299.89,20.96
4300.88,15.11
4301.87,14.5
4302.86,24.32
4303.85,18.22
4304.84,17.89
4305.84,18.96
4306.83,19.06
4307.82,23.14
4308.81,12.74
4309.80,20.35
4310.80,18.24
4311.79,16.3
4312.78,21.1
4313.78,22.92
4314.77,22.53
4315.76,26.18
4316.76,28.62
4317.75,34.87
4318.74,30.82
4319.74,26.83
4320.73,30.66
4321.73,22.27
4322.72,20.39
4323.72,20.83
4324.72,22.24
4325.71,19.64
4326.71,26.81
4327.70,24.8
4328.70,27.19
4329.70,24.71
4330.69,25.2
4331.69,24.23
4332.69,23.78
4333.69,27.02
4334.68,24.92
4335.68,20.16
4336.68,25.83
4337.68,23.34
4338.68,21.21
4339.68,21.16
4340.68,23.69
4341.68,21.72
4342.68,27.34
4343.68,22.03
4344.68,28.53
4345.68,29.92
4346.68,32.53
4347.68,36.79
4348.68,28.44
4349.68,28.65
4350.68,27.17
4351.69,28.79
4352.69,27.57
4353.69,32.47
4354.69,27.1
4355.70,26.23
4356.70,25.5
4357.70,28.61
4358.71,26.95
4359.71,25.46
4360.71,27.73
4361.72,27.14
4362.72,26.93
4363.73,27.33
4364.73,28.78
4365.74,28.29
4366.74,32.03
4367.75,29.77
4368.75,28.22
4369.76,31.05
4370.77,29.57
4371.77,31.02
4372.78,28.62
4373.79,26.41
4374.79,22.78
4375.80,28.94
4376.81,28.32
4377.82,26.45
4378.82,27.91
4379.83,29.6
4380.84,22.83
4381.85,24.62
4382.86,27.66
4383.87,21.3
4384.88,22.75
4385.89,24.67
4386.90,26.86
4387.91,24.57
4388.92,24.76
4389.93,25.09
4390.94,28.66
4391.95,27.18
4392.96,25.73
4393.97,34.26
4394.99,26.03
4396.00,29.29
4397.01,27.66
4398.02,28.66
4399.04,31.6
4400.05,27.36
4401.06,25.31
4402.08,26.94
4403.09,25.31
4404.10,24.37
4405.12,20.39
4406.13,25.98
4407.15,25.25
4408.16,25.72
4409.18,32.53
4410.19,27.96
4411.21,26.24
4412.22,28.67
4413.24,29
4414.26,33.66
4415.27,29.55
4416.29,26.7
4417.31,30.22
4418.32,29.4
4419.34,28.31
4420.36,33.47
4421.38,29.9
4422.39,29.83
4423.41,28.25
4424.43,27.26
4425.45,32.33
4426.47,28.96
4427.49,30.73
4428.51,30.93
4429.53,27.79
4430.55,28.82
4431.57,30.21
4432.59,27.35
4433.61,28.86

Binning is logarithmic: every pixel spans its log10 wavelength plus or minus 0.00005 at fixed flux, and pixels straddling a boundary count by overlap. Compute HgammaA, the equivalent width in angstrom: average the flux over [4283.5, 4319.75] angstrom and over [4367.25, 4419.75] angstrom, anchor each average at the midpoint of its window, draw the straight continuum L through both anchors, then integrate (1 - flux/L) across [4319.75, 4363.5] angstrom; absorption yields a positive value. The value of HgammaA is -2.5 angstrom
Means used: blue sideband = 22.3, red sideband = 27.3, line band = 25.9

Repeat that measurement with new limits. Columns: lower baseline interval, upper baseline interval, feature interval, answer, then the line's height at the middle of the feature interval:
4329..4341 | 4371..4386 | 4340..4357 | -2.2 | 24.6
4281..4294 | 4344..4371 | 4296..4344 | 7.3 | 26.7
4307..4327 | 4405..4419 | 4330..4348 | -0.7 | 24.4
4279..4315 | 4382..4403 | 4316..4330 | -1.6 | 23.1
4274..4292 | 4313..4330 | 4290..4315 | 4.9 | 25.2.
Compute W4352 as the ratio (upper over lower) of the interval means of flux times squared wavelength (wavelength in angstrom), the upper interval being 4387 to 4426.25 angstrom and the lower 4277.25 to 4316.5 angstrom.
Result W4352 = 1.33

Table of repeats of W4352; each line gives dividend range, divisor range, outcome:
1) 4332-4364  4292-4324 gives 1.24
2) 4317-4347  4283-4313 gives 1.20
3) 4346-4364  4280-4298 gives 1.22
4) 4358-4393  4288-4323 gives 1.26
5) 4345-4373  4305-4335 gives 1.25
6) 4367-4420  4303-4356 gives 1.15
